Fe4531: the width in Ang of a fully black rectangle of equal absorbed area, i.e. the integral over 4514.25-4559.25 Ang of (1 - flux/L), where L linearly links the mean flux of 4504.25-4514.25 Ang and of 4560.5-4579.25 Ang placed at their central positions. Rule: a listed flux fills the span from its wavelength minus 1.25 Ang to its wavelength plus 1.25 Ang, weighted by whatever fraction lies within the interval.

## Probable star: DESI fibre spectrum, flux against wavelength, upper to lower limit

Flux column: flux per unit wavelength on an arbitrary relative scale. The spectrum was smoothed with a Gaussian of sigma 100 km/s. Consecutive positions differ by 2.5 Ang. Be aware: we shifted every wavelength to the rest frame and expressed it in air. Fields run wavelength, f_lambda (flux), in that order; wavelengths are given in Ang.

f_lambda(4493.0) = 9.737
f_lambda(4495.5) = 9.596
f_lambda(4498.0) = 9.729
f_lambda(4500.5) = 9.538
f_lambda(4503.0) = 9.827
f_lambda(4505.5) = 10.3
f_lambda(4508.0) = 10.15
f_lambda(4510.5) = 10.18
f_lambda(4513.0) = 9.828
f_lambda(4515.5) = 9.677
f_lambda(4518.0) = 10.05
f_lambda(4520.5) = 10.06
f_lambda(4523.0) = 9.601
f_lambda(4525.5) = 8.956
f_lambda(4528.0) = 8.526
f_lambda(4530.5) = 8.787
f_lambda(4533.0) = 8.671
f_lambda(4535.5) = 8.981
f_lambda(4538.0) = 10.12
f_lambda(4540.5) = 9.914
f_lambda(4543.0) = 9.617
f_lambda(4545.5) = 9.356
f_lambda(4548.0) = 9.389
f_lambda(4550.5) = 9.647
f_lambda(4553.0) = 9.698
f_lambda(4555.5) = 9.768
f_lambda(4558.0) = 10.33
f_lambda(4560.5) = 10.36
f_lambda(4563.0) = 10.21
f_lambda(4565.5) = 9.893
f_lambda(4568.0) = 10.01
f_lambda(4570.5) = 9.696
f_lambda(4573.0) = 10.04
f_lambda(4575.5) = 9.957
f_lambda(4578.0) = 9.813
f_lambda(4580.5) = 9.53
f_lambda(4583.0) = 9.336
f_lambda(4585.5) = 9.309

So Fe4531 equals 2.4 Ang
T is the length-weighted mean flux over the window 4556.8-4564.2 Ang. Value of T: 10.3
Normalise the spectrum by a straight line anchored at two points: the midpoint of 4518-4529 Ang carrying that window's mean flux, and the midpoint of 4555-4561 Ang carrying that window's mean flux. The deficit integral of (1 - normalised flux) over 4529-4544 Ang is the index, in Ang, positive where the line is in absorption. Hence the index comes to 0.6 Ang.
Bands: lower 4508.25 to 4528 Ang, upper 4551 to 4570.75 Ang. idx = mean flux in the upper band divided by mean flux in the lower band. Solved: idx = 1.03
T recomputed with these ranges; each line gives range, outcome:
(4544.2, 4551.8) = 9.47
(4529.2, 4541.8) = 9.29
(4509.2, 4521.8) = 9.96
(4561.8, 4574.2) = 9.97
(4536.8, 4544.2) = 9.88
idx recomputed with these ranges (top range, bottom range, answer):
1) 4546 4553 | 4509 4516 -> 0.96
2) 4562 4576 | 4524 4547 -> 1.08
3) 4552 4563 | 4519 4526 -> 1.05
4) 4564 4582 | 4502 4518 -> 0.98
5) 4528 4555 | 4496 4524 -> 0.95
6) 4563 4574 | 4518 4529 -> 1.06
